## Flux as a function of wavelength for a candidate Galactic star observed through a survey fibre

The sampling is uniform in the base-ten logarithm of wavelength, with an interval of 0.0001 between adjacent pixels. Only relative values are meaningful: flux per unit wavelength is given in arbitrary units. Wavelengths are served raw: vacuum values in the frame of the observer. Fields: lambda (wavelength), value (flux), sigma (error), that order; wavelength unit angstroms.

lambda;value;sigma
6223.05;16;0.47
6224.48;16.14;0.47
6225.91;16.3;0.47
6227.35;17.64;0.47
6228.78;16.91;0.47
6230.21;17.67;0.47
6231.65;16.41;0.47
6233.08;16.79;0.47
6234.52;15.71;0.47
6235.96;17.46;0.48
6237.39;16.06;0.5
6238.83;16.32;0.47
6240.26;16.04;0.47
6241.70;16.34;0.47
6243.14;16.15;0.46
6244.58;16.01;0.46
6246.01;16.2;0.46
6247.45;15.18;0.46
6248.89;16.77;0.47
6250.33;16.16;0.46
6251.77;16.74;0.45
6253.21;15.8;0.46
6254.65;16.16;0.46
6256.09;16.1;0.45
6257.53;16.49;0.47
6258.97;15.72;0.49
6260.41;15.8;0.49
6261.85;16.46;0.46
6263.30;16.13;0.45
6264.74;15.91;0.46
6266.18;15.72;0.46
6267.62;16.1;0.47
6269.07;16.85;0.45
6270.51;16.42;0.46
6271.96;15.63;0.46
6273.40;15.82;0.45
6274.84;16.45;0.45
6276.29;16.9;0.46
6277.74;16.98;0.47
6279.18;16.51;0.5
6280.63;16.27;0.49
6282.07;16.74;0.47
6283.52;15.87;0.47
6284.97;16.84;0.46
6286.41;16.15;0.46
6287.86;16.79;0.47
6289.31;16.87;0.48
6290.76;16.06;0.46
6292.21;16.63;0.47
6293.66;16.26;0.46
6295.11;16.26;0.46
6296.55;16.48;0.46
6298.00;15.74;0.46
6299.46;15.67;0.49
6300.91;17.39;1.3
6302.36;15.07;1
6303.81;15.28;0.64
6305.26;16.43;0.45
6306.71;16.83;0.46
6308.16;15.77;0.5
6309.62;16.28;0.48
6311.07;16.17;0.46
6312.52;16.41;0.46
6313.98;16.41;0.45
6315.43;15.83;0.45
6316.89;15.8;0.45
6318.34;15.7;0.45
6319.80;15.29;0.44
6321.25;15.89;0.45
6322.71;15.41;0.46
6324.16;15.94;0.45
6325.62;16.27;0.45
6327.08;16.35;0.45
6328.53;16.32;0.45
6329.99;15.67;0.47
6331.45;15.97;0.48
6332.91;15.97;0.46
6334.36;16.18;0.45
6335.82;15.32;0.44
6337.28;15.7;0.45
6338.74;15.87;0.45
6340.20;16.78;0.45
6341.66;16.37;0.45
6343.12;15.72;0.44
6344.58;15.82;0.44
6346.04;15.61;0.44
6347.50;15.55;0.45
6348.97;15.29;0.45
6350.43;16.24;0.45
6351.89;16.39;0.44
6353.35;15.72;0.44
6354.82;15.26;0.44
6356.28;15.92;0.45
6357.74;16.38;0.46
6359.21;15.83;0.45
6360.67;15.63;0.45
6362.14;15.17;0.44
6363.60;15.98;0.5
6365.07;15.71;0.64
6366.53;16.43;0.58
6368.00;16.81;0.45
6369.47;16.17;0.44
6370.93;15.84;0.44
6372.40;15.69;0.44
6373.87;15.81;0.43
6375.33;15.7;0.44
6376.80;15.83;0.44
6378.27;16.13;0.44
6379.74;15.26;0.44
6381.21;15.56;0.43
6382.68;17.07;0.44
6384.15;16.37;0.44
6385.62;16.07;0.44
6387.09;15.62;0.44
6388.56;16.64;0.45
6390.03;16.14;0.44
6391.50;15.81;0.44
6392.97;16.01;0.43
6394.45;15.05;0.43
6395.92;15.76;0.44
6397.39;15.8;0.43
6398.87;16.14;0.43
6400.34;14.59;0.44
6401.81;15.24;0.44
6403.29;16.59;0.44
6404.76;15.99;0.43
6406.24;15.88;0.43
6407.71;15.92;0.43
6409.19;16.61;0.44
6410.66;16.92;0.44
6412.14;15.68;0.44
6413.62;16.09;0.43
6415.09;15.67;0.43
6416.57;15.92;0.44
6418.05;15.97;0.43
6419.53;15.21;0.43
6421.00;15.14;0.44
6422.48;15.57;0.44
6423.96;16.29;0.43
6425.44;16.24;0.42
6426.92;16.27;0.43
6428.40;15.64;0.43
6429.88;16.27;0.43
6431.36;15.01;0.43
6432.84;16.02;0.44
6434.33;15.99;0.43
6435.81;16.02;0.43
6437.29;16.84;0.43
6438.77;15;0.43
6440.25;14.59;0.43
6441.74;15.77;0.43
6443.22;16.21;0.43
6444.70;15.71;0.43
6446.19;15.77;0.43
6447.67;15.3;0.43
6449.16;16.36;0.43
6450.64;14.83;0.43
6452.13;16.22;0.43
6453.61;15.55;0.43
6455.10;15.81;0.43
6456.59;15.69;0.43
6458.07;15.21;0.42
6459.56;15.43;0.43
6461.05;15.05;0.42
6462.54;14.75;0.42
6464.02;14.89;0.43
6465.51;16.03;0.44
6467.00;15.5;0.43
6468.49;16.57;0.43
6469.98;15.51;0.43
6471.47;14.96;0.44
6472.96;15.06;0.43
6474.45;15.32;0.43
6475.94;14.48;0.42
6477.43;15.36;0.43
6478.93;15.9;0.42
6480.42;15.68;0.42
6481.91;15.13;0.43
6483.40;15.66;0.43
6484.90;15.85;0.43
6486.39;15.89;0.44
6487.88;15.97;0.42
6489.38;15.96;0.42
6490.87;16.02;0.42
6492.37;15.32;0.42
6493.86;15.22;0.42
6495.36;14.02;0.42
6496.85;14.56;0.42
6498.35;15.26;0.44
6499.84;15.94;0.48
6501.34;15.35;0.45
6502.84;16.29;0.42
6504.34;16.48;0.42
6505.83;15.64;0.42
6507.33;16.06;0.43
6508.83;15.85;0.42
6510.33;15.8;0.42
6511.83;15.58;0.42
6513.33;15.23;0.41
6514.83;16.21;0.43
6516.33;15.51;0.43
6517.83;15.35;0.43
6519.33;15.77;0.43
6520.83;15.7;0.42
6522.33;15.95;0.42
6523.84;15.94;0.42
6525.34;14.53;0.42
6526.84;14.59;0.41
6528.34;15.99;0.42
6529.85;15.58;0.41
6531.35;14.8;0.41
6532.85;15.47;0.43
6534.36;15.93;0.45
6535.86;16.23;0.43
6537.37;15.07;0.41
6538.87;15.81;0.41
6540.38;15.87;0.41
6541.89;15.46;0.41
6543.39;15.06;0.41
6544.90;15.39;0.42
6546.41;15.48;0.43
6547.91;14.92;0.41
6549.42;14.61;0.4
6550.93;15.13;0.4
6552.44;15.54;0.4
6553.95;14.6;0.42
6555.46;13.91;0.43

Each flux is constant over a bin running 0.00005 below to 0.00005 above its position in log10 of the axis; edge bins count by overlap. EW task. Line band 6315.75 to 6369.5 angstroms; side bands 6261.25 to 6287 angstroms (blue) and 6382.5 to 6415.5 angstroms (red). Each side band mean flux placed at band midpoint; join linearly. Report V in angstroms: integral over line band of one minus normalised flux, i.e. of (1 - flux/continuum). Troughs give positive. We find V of 0.8 angstroms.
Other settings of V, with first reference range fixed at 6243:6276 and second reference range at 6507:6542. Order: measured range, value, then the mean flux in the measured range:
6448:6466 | 0.3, 15.5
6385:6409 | 0.0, 15.8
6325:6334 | -0.1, 16.1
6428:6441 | 0.1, 15.7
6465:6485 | 0.3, 15.5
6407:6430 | -0.2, 16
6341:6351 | 0.1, 15.8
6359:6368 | 0.0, 15.9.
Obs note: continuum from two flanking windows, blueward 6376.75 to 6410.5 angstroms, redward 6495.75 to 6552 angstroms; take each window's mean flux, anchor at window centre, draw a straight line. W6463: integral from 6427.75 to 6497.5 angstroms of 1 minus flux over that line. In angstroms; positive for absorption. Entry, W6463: 0.8 angstroms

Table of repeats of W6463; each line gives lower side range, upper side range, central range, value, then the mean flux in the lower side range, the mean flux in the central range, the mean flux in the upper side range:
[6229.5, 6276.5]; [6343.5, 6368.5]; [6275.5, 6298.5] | -0.5 angstroms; 16.2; 16.5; 15.9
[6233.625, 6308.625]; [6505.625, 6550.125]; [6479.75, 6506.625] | 0.1 angstroms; 16.2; 15.6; 15.5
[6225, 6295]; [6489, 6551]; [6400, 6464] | 0.2 angstroms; 16.4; 15.7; 15.5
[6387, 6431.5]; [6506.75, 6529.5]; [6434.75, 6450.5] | 0.1 angstroms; 15.9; 15.7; 15.6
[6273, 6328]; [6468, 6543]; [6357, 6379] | 0.1 angstroms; 16.2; 15.9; 15.5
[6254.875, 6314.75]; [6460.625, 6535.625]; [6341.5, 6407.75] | 0.3 angstroms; 16.3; 15.9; 15.5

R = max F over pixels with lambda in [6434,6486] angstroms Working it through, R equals 16.84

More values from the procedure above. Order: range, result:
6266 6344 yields 17.39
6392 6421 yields 16.92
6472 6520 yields 16.48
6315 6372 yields 16.81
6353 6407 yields 17.07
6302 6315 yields 16.83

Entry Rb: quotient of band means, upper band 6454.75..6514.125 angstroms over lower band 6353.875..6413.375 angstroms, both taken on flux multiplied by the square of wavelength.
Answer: 1.0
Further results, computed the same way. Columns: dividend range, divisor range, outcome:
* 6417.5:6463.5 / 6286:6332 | 1.01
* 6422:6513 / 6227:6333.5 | 1.02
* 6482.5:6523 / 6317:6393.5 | 1.03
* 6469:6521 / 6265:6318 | 1.02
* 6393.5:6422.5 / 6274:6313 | 1.00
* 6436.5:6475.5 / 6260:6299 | 1.01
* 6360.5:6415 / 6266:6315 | 1.01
